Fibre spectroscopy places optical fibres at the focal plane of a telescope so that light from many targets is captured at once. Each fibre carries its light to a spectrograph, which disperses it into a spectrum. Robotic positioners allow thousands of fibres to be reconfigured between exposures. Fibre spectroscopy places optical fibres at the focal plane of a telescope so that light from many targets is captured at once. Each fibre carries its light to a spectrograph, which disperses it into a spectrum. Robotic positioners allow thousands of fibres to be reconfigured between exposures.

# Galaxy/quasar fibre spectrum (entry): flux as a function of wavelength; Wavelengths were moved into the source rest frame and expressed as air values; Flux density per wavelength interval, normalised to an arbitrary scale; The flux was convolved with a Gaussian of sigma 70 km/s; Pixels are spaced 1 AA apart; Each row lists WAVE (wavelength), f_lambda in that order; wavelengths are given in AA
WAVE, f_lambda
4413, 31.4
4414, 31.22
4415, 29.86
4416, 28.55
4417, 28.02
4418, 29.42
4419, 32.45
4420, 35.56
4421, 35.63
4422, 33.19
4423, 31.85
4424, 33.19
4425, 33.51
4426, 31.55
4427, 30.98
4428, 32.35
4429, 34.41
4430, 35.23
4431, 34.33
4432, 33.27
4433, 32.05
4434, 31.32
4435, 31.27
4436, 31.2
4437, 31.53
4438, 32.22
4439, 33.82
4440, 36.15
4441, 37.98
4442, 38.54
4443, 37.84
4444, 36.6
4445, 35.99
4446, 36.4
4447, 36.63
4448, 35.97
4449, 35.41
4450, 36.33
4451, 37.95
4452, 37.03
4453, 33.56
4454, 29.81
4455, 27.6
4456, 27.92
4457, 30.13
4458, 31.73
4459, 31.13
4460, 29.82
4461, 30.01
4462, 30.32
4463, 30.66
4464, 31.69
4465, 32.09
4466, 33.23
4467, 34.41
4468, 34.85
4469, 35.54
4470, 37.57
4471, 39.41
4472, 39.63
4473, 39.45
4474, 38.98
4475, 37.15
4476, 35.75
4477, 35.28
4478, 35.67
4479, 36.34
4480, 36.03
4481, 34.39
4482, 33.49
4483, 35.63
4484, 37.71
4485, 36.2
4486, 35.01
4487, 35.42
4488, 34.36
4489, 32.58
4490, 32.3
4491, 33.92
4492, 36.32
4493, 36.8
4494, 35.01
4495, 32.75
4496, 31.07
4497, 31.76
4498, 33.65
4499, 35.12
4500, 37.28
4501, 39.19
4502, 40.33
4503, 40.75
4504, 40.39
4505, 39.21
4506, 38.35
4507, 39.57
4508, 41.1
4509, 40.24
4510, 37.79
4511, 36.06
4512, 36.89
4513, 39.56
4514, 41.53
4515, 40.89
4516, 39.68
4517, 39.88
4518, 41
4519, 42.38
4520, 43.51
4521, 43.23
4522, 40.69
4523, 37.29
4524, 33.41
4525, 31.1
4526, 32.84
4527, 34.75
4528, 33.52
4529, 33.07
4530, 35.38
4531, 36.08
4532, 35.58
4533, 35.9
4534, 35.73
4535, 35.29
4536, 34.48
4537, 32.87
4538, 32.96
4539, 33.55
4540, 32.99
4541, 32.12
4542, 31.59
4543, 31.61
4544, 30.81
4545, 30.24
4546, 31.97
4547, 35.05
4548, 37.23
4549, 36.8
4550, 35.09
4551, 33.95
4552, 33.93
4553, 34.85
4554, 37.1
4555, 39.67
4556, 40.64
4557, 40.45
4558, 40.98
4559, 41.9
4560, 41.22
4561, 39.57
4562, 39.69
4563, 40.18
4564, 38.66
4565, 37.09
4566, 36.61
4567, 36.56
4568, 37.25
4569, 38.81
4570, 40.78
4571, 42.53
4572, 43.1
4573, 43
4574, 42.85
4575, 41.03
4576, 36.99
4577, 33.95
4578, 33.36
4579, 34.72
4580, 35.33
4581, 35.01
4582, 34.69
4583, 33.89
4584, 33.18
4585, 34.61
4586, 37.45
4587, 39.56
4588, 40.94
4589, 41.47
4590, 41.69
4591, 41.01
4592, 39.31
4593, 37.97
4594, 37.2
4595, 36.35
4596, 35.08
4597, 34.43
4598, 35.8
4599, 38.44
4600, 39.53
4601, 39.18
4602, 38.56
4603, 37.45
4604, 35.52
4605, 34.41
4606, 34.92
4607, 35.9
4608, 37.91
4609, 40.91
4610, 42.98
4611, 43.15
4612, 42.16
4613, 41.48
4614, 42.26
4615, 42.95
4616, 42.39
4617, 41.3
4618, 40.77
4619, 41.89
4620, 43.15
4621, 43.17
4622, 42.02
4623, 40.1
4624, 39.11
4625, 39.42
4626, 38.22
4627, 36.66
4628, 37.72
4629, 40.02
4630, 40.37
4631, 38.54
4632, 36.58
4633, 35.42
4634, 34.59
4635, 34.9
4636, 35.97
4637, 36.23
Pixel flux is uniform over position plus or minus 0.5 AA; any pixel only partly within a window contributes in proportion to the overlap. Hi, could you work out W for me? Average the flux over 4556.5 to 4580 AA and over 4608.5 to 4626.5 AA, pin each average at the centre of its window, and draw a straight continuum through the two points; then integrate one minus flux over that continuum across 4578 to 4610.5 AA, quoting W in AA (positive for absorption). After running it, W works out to 2.5 AA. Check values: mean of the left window 39.1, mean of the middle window 37.3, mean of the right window 41.5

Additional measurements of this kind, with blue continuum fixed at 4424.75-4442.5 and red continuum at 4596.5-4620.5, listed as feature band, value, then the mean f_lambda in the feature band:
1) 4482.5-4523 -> -2.02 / 37.6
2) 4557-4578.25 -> -0.77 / 39.4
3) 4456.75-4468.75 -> 0.92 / 31.8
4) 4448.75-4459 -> 0.46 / 32.6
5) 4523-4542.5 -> 1.54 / 33.9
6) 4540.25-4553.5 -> 1.38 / 33.5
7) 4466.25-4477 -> -0.73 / 37.1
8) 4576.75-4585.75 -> 0.97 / 34.4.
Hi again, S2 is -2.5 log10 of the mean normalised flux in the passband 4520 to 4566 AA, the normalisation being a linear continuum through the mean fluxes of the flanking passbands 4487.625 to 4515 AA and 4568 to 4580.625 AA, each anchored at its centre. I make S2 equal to 0.06 mag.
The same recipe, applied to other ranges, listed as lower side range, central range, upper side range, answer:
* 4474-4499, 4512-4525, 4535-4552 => -0.169 mag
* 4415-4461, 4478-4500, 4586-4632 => 0.012 mag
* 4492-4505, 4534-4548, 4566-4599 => 0.126 mag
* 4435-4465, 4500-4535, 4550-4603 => -0.064 mag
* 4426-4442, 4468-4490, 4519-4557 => -0.062 mag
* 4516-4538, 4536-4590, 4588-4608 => 0.008 mag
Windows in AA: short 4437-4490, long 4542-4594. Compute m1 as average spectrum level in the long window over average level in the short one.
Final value 1.08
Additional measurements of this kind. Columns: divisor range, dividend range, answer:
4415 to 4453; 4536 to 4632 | 1.12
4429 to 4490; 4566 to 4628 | 1.13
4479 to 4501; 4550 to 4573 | 1.12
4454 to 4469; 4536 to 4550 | 1.06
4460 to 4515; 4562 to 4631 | 1.08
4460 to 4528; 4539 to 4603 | 1.02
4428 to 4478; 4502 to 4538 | 1.10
